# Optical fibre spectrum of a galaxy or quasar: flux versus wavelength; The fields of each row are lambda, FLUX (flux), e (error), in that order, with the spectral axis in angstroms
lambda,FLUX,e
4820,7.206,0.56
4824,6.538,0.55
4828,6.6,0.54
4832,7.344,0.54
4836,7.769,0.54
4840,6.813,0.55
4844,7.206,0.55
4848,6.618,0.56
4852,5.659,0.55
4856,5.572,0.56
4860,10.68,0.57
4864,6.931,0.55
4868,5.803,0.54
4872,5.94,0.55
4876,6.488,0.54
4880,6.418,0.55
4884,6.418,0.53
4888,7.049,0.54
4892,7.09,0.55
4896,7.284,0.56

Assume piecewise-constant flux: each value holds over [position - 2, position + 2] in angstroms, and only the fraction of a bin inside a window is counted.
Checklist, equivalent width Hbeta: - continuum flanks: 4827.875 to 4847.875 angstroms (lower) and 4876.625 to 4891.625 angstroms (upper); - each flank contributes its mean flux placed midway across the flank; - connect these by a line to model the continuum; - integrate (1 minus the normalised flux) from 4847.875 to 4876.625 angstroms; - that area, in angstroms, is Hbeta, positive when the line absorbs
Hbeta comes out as 0.69 angstroms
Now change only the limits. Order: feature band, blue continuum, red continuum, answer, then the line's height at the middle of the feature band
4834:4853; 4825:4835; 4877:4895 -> 0.2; 6.95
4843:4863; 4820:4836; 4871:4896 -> -0.9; 6.84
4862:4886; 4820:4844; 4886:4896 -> 2.6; 7.09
